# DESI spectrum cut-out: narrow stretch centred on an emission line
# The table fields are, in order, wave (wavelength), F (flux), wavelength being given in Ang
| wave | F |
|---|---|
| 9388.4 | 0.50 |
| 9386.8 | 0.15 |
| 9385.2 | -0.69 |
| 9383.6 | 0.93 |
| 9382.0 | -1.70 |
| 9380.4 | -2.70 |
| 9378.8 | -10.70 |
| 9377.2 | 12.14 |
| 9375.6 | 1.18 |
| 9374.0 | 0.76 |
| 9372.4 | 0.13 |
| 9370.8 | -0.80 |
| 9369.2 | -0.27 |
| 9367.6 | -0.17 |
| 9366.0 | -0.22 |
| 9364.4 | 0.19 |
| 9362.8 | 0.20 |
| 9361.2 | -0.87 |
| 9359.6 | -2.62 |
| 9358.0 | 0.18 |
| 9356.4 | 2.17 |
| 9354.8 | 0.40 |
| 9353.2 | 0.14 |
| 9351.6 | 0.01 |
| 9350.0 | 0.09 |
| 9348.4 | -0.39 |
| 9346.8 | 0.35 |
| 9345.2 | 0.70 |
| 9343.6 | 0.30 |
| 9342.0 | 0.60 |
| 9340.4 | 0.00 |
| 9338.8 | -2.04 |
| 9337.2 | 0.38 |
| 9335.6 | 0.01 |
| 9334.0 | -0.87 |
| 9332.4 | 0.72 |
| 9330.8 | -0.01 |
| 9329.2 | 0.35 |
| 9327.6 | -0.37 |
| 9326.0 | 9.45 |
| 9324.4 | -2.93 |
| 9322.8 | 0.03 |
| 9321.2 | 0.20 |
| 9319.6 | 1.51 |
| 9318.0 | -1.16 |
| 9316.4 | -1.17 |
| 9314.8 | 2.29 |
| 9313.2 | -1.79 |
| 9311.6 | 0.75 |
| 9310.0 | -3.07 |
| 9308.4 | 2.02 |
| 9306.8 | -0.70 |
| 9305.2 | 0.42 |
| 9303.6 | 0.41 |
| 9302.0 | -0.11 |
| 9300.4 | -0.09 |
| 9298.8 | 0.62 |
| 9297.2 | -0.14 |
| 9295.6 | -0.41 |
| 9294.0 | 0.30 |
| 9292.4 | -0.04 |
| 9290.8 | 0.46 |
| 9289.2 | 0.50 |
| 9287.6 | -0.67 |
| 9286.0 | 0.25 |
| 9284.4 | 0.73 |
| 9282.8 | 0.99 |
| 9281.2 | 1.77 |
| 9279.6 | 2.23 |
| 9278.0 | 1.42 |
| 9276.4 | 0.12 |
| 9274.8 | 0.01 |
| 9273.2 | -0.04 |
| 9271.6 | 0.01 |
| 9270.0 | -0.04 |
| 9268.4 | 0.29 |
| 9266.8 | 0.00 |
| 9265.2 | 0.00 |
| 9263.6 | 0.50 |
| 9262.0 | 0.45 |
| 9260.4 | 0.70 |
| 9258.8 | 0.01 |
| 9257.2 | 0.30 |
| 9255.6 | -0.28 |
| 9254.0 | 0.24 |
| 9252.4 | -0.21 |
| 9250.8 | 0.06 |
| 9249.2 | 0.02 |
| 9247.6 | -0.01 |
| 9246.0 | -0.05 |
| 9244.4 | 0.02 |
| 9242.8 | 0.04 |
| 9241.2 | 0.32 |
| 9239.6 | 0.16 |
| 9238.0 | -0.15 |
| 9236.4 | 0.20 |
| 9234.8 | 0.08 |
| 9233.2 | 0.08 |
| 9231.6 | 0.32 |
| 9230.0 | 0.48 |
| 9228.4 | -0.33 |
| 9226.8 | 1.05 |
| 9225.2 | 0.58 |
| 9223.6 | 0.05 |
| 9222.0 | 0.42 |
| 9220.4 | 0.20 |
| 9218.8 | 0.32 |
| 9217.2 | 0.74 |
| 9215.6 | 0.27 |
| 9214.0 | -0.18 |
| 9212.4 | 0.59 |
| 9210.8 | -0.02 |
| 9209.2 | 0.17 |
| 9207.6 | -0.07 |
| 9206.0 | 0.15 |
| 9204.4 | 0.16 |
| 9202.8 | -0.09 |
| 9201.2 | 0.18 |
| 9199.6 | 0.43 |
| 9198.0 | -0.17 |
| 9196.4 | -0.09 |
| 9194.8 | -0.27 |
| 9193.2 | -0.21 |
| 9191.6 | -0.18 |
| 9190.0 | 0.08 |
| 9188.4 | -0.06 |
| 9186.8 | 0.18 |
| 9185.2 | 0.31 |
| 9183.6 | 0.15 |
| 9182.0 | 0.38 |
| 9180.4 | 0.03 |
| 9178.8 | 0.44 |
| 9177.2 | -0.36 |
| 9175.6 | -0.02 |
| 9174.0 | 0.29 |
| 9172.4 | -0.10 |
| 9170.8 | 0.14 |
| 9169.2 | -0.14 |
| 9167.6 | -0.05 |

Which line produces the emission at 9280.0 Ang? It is Hbeta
